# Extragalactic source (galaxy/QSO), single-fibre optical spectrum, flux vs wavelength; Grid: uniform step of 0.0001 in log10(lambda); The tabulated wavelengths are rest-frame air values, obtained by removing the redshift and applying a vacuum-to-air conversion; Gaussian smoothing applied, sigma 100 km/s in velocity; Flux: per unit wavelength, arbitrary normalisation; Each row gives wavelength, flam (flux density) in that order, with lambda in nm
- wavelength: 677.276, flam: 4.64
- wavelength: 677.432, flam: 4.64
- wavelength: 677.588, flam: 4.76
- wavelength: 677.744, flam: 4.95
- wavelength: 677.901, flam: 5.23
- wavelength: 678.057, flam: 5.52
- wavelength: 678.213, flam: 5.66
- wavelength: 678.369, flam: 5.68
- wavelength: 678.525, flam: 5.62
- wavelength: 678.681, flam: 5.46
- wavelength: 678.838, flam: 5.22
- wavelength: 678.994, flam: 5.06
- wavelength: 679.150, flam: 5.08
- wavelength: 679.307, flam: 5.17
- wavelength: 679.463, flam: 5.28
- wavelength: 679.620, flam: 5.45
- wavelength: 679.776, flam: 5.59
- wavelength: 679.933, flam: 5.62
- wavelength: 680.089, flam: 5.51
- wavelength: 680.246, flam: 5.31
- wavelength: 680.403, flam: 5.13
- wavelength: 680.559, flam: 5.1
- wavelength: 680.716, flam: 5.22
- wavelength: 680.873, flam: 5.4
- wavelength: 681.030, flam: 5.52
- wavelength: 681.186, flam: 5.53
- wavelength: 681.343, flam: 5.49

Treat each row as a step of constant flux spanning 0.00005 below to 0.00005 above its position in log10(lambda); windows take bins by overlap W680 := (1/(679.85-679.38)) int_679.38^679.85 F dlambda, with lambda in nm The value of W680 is 5.44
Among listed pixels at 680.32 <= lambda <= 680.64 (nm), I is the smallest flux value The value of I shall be 5.1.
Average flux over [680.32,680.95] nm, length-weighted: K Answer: 5.21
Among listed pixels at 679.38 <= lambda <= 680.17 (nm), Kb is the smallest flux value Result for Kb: 5.28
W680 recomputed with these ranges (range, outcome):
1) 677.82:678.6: 5.54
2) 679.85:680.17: 5.56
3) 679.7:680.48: 5.43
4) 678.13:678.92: 5.53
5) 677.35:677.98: 4.89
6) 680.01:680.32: 5.42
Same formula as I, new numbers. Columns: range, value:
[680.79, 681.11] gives 5.4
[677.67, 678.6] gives 4.95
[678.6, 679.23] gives 5.06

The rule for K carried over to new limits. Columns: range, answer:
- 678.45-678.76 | 5.53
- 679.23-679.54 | 5.23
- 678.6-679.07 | 5.25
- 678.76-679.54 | 5.17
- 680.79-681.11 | 5.46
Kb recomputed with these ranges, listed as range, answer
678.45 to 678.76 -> 5.46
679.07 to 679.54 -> 5.08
